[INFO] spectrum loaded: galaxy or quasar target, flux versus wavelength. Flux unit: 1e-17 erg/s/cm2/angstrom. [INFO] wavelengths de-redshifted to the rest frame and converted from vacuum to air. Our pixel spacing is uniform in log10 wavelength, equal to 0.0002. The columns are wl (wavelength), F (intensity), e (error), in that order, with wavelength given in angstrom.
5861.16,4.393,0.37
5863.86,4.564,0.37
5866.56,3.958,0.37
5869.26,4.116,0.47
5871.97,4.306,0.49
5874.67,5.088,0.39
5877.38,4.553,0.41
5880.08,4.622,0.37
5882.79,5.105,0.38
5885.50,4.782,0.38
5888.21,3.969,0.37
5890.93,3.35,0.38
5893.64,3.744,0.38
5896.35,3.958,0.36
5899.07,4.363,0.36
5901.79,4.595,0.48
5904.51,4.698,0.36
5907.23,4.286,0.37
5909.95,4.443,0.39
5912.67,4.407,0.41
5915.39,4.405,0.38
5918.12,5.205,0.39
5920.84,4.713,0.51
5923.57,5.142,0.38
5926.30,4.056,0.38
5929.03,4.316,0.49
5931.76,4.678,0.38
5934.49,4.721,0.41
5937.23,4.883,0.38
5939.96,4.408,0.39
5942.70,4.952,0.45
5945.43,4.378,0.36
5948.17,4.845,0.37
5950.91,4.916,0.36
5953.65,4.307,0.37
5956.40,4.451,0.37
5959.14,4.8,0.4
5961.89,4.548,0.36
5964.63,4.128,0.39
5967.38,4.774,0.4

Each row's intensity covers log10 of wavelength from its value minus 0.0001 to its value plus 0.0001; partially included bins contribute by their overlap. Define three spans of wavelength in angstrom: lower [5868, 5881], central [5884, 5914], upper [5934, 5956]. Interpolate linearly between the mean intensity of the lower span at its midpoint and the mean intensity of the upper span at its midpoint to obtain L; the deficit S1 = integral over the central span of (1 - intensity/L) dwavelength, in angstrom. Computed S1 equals 2.24 angstrom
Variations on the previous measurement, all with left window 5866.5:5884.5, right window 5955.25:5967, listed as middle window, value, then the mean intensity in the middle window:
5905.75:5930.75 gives -0.1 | 4.56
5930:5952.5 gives -0.9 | 4.71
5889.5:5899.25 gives 1.6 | 3.79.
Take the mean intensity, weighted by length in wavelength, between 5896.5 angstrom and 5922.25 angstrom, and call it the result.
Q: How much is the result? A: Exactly 4.54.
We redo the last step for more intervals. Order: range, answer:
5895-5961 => 4.58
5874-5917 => 4.39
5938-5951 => 4.69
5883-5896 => 4.06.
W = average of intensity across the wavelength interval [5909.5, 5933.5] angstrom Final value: 4.6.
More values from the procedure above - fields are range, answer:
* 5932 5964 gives 4.64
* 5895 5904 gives 4.34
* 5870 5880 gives 4.61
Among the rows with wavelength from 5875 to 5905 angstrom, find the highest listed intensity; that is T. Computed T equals 5.105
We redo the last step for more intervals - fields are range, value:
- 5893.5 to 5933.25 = 5.205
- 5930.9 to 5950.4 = 4.952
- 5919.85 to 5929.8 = 5.142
